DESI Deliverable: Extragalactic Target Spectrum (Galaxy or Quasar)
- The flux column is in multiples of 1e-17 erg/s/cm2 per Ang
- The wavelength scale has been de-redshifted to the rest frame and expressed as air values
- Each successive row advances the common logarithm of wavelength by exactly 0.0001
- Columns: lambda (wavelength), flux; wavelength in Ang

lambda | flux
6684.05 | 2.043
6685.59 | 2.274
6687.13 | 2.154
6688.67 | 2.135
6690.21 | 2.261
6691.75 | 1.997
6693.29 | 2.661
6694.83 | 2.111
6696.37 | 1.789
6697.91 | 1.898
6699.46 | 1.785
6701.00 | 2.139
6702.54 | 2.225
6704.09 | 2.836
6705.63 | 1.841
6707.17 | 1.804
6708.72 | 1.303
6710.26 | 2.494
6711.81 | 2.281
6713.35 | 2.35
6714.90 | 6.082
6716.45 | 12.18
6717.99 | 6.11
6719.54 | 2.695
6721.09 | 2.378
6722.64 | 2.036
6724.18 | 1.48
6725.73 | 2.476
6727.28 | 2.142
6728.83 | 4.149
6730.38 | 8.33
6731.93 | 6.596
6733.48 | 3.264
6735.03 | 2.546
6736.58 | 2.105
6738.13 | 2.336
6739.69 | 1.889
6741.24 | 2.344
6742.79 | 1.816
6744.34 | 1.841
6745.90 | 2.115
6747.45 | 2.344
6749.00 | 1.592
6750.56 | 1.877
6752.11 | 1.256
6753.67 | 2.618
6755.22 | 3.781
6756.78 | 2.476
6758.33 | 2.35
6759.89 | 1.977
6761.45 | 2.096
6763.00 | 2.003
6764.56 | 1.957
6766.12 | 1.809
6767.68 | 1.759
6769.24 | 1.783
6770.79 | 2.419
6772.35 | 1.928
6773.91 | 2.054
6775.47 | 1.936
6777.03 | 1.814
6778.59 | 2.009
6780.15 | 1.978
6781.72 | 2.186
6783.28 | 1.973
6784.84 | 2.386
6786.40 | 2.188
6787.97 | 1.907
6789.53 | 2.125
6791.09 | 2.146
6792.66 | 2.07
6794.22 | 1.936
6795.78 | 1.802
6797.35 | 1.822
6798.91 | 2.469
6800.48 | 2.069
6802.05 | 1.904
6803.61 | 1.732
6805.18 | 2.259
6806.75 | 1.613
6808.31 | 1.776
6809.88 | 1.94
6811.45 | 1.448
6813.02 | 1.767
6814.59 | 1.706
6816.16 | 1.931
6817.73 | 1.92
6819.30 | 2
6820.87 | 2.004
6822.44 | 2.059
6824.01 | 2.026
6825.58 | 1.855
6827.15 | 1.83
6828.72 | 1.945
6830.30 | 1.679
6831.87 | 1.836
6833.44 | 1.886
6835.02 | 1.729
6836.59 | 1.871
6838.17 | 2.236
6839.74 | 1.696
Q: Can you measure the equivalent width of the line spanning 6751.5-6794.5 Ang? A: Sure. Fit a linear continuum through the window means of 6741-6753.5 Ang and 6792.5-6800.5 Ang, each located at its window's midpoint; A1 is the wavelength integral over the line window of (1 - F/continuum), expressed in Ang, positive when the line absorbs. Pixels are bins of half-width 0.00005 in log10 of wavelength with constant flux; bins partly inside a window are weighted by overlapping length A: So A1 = -3.1 Ang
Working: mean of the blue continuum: 1.91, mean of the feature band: 2.11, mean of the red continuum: 2.02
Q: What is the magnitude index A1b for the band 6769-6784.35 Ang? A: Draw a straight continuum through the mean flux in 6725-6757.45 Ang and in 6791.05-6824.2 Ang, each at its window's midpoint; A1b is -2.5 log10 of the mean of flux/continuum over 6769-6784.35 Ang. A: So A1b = 0.164 mag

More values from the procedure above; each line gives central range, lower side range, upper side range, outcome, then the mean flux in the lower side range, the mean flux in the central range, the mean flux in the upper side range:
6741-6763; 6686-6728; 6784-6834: 0.12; 2.8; 2.17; 1.94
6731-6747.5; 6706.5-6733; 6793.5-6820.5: 0.28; 3.94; 2.72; 1.89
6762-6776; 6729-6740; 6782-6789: 0.35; 3.96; 1.96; 2.12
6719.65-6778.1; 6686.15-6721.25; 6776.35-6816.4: 0.00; 2.94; 2.48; 1.96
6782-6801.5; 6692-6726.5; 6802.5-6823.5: 0.00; 2.94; 2.08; 1.86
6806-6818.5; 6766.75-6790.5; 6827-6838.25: 0.09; 2.03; 1.76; 1.86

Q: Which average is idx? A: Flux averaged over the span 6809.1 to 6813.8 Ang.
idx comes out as 1.72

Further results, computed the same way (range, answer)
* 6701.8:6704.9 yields 2.52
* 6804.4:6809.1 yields 1.88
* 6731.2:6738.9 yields 3.35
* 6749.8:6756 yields 2.39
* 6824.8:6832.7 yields 1.83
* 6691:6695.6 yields 2.26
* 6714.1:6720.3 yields 6.75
